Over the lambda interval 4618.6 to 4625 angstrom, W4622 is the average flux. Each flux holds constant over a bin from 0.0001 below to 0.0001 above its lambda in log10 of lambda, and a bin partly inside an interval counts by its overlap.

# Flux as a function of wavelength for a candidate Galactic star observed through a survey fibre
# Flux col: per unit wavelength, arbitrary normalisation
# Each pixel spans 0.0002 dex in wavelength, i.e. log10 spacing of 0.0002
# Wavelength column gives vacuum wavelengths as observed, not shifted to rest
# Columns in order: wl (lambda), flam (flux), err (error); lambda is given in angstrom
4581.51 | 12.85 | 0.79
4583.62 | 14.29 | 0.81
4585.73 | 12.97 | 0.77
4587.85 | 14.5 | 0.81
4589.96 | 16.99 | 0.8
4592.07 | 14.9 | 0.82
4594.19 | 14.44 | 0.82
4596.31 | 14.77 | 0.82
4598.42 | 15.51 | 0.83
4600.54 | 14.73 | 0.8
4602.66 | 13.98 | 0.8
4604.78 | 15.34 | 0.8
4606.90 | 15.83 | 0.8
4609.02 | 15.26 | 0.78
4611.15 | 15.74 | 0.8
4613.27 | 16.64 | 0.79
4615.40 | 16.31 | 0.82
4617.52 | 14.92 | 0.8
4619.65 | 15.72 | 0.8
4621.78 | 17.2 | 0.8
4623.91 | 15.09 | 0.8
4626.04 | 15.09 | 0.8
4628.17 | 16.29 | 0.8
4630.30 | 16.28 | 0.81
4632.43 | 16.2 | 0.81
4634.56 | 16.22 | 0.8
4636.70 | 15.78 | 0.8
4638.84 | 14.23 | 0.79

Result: 16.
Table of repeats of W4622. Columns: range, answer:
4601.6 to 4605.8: 14.7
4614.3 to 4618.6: 15.6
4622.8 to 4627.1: 15.1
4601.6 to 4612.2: 15.2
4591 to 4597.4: 14.7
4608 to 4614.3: 15.9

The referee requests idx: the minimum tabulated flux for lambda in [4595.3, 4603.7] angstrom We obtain 13.98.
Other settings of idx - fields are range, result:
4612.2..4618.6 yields 14.92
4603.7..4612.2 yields 15.26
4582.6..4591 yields 12.97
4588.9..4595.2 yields 14.44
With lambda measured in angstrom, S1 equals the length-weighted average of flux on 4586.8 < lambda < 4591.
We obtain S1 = 15.8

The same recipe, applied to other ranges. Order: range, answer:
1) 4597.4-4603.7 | 14.7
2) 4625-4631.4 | 15.9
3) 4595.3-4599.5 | 15.2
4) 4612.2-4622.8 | 16.2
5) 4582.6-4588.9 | 13.9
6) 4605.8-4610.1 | 15.5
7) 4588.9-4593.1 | 16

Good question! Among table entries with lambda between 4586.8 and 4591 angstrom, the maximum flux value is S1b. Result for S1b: 16.99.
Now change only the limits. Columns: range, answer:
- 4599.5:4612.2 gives 15.83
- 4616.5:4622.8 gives 17.2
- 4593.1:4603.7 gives 15.51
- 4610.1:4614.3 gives 16.64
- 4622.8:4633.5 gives 16.29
